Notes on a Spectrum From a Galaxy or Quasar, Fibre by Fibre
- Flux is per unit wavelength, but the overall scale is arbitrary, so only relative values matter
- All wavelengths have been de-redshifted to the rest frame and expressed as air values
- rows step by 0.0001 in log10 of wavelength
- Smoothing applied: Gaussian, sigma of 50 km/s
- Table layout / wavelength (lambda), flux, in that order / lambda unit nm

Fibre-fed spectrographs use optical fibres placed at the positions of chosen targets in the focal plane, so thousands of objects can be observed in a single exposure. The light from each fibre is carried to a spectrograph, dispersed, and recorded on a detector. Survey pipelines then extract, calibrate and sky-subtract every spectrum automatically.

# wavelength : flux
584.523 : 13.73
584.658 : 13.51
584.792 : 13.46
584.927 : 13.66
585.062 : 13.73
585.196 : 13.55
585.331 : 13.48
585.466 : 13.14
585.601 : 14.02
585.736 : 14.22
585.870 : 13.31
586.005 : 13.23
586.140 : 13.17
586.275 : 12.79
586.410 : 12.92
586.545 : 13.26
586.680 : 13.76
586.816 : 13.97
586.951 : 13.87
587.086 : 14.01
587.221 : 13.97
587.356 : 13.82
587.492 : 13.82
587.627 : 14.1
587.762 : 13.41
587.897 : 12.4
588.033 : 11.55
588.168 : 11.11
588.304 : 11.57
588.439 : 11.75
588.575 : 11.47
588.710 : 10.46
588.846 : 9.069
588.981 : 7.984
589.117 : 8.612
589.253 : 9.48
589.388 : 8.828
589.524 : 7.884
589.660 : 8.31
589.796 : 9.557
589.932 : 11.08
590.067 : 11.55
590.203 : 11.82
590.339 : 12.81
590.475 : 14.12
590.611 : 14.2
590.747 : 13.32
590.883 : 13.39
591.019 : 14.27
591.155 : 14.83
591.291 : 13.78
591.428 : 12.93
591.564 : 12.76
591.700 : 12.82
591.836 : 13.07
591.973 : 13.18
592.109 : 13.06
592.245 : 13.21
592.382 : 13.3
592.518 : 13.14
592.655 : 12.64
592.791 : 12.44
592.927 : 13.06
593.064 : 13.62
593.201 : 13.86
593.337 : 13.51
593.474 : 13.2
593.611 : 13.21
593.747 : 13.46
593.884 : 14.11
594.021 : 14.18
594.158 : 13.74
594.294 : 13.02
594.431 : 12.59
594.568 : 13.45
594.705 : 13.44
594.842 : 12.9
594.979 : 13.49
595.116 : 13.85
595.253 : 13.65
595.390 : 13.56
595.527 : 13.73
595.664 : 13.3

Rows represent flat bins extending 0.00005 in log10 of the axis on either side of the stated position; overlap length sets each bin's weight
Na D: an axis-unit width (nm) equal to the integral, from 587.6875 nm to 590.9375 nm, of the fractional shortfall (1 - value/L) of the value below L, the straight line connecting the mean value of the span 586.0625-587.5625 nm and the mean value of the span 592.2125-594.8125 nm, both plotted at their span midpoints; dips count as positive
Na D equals 0.58 nm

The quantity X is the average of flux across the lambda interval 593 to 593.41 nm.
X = 13.7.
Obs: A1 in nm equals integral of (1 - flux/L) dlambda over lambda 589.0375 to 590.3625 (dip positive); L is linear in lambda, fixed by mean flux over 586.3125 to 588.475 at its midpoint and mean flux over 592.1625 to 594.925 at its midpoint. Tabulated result 0.33 nm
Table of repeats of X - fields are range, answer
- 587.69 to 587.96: 13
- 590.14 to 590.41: 12.3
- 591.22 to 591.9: 13.1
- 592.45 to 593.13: 13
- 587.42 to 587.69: 13.9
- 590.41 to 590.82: 13.9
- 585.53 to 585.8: 14.1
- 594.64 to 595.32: 13.5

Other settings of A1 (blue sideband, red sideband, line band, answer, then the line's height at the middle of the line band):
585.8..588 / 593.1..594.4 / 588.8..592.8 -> 0.472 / 13.5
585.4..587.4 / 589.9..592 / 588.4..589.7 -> 0.388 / 13.3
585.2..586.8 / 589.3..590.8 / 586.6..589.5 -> 0.127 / 12.3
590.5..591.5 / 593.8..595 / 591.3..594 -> 0.081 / 13.6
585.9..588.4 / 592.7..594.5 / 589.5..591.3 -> 0.135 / 13.3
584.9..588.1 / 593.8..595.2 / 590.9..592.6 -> 0.014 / 13.5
